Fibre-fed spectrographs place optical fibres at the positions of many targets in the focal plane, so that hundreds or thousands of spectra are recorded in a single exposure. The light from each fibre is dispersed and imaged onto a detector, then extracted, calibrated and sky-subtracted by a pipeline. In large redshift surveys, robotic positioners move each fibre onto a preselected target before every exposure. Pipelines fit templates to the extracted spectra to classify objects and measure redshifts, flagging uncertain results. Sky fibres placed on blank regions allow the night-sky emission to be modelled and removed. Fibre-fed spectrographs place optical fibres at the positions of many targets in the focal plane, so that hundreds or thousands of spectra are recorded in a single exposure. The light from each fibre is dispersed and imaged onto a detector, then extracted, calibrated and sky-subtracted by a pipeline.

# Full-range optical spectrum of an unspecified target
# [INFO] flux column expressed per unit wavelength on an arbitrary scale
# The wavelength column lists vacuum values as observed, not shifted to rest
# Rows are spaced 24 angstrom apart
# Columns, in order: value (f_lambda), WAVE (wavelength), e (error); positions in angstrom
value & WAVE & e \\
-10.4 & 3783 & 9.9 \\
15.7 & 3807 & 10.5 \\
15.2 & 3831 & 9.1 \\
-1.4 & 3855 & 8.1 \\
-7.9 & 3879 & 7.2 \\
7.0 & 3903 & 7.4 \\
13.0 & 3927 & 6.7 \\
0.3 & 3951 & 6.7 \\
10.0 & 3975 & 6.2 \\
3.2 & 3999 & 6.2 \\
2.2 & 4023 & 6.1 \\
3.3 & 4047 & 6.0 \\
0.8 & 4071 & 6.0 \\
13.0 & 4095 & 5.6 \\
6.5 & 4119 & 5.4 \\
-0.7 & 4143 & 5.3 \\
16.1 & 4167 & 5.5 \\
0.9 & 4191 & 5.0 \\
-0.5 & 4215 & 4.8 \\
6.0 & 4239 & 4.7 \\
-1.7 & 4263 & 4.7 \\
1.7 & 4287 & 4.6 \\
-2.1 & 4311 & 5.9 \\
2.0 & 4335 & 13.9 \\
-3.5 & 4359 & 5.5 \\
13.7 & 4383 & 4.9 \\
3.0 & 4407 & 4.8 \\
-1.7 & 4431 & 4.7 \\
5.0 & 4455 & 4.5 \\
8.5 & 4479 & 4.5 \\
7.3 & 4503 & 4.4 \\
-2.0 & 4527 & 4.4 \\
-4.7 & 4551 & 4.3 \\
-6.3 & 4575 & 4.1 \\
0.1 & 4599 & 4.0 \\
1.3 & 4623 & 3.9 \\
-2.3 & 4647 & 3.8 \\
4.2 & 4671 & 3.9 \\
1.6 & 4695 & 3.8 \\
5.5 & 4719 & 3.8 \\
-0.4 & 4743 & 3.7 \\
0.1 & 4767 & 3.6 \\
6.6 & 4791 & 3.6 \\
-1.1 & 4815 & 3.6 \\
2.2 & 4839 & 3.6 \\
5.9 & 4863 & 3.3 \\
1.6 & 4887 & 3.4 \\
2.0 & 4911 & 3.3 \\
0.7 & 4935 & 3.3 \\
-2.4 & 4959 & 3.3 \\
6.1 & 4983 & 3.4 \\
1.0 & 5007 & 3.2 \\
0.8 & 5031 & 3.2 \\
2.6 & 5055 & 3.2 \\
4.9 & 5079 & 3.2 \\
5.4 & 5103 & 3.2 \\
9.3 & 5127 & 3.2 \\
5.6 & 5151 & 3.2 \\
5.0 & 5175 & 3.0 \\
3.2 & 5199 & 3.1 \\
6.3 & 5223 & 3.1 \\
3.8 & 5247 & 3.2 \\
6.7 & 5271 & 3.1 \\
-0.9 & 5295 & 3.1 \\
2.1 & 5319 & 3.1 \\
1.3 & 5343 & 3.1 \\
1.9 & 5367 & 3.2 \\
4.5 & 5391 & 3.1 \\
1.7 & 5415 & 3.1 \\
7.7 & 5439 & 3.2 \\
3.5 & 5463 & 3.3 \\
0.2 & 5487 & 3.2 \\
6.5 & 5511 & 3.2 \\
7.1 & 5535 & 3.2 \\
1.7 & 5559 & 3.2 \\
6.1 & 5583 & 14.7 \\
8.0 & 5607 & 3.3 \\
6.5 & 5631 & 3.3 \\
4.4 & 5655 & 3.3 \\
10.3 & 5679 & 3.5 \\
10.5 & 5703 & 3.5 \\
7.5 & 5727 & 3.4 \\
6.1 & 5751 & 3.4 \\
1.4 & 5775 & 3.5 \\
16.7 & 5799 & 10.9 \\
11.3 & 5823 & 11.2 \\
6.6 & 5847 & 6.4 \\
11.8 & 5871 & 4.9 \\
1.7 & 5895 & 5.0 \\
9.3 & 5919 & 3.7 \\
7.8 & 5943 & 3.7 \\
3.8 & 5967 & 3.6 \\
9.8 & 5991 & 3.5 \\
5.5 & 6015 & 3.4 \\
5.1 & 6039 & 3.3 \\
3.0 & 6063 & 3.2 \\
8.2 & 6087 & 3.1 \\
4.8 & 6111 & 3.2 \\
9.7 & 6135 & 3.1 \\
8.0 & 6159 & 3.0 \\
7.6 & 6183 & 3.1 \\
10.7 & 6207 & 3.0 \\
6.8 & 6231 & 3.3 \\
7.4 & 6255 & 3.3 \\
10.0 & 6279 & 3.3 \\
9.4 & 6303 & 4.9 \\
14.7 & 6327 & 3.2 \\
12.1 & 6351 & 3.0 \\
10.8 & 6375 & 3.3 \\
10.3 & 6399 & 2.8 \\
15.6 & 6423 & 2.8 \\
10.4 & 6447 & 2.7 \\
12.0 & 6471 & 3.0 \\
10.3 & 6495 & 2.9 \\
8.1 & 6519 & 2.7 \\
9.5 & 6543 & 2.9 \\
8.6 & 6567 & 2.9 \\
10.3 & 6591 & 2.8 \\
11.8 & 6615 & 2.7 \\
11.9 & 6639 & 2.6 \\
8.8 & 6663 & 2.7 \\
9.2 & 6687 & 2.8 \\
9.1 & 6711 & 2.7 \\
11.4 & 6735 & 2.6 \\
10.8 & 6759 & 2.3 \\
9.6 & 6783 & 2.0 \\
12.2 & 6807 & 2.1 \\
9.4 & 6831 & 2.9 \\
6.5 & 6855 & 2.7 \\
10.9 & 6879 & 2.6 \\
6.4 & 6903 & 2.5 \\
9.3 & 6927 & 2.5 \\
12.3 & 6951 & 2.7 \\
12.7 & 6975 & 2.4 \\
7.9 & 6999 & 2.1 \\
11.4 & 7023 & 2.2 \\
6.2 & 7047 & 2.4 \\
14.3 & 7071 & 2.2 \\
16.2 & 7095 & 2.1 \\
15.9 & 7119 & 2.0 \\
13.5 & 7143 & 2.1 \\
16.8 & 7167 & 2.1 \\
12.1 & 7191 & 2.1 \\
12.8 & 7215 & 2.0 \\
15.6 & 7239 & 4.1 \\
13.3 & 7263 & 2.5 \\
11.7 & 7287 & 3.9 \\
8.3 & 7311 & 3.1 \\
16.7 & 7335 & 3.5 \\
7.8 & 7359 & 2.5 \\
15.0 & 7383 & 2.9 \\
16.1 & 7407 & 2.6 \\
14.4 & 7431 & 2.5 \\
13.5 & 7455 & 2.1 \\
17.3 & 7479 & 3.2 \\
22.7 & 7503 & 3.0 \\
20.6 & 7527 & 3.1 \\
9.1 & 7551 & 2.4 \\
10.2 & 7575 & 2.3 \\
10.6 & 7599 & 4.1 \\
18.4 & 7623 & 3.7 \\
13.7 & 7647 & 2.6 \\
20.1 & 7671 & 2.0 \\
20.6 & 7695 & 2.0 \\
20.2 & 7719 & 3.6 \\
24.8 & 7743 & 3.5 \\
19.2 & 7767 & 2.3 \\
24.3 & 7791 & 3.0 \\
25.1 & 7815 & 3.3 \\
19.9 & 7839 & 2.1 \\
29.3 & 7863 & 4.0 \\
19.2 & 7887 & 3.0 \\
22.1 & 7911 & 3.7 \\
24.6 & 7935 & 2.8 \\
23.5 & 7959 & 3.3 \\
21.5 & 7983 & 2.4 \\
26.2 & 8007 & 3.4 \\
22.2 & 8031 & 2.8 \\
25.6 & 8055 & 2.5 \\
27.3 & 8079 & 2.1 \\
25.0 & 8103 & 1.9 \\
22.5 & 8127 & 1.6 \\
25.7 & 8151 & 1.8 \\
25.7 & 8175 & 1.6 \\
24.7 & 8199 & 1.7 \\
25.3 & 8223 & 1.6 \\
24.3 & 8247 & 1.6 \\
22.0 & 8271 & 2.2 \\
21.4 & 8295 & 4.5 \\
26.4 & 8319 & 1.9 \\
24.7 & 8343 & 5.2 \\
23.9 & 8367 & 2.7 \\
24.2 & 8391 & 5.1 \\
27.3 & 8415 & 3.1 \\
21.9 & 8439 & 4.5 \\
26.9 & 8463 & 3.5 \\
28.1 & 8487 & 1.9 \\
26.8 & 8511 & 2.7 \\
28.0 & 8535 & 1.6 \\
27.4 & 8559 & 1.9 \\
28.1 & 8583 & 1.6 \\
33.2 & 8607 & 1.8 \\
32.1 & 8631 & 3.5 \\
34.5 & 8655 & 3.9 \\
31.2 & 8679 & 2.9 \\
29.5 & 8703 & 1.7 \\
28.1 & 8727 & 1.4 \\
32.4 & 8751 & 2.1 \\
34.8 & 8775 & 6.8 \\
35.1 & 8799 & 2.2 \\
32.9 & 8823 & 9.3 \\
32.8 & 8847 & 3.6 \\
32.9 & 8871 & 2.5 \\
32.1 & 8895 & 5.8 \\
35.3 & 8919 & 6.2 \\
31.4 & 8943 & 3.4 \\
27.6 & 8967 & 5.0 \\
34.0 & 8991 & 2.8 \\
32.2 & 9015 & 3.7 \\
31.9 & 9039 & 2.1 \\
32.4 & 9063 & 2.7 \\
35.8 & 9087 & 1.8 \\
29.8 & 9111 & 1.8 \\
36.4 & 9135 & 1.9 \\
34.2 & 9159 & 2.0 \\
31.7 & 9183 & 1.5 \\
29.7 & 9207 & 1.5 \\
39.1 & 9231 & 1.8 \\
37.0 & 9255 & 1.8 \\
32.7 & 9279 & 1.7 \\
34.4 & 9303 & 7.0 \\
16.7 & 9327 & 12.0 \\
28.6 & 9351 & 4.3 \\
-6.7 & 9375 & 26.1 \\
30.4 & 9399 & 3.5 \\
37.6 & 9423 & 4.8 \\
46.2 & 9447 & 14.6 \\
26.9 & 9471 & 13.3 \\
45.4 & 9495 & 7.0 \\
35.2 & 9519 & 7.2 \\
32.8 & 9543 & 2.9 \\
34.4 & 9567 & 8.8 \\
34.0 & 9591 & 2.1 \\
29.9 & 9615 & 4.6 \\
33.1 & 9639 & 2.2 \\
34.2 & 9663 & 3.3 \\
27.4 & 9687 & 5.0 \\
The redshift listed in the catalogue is 0.924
